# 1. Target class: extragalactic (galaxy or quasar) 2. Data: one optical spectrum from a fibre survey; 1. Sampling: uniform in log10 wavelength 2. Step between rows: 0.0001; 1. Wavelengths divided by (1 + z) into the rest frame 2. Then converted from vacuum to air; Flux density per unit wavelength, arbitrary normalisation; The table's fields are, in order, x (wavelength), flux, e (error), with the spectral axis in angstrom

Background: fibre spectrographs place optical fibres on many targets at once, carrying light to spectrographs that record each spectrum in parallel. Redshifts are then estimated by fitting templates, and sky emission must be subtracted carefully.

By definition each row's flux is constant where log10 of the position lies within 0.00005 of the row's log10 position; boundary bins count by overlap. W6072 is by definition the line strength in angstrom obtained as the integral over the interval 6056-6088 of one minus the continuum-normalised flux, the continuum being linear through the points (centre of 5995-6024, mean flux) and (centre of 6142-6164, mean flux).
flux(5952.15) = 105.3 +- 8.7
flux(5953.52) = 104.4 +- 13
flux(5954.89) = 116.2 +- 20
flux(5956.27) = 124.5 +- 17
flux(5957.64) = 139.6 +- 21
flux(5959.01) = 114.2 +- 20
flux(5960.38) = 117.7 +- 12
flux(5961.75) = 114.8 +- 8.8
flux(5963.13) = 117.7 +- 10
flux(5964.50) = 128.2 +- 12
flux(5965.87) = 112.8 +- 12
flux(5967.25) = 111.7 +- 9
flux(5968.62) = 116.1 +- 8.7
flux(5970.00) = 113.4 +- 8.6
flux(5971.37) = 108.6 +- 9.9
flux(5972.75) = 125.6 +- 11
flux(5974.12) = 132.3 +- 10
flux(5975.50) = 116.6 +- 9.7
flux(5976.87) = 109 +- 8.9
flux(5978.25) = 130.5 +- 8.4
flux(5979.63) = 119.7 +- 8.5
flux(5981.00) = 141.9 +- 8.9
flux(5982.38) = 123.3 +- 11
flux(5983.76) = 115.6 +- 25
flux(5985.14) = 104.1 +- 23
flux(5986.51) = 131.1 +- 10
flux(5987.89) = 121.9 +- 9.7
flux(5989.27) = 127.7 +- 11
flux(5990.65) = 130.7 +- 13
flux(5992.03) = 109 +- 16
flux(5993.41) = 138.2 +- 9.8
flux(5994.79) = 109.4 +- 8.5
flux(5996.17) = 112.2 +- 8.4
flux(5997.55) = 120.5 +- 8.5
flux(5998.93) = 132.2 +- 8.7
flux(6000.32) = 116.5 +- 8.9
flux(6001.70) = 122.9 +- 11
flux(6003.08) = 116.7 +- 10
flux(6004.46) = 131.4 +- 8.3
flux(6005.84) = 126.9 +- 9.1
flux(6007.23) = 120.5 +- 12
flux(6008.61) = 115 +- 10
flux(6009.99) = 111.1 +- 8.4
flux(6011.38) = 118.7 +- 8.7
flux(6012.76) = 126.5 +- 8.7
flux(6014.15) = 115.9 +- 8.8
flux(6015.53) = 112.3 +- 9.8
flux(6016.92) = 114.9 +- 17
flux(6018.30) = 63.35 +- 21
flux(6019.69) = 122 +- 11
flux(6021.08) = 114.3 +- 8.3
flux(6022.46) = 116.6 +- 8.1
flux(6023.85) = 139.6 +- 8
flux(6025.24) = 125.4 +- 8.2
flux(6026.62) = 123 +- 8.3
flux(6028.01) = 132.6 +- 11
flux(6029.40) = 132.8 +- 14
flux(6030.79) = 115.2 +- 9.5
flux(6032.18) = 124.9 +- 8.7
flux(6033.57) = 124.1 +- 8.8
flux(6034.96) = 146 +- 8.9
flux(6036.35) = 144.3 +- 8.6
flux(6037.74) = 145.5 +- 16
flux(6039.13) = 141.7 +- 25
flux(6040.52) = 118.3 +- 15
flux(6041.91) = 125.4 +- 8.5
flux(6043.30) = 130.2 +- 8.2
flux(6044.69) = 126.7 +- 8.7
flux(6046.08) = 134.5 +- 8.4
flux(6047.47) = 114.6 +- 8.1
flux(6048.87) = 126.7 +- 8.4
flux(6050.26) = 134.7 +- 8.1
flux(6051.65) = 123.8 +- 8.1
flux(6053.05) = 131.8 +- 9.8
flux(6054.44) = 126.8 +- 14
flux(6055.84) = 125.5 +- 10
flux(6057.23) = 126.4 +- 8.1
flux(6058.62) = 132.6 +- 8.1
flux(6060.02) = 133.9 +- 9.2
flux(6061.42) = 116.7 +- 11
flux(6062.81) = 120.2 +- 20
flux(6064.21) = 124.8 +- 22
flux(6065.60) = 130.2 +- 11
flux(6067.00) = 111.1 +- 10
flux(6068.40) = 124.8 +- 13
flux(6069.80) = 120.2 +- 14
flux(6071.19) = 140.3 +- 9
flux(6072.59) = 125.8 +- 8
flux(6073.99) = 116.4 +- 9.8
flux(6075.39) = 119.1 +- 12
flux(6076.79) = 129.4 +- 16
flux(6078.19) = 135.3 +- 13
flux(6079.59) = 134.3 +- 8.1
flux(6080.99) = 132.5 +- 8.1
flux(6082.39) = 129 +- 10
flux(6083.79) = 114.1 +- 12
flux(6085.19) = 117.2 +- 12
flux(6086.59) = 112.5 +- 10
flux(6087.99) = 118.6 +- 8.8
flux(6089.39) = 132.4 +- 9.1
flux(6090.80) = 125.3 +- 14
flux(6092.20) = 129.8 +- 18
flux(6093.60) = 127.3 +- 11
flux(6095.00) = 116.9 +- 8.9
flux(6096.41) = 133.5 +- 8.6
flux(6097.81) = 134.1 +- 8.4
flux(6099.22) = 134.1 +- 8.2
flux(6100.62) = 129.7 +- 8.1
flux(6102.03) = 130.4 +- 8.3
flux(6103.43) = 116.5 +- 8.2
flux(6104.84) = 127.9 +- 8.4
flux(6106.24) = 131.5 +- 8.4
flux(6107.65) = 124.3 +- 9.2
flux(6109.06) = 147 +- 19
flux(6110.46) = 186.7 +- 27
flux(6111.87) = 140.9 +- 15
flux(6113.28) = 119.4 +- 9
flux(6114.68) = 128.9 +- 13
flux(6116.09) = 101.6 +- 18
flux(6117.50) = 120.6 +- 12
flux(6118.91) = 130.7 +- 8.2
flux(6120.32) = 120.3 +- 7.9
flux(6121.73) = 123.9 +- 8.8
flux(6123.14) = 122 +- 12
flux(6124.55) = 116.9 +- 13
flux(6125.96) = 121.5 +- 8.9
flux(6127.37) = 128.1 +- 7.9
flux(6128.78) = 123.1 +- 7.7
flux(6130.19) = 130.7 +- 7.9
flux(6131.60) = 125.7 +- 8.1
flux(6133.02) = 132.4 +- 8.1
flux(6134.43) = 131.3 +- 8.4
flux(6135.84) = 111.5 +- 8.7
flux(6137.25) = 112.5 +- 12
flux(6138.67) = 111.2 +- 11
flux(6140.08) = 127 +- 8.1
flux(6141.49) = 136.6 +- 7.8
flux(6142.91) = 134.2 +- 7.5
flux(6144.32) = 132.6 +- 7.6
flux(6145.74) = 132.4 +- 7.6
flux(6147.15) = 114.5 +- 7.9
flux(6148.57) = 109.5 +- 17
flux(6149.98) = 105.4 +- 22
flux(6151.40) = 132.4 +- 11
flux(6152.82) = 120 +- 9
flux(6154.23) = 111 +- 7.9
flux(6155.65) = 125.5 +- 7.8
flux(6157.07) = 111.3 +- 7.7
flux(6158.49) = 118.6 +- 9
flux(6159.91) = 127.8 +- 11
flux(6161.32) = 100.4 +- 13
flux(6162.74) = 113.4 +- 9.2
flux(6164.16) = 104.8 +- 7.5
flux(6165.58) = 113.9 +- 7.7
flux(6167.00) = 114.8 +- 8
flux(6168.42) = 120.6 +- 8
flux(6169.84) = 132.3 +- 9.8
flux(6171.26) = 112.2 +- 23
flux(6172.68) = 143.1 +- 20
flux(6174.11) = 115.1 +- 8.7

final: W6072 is -1.8 angstrom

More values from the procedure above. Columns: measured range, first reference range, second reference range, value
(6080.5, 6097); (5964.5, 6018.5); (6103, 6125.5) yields 0.37 angstrom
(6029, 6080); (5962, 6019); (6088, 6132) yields -1.66 angstrom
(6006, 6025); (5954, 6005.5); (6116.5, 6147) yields 1.01 angstrom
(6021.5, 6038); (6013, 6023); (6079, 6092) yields -2.71 angstrom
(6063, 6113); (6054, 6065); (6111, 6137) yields -1.38 angstrom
